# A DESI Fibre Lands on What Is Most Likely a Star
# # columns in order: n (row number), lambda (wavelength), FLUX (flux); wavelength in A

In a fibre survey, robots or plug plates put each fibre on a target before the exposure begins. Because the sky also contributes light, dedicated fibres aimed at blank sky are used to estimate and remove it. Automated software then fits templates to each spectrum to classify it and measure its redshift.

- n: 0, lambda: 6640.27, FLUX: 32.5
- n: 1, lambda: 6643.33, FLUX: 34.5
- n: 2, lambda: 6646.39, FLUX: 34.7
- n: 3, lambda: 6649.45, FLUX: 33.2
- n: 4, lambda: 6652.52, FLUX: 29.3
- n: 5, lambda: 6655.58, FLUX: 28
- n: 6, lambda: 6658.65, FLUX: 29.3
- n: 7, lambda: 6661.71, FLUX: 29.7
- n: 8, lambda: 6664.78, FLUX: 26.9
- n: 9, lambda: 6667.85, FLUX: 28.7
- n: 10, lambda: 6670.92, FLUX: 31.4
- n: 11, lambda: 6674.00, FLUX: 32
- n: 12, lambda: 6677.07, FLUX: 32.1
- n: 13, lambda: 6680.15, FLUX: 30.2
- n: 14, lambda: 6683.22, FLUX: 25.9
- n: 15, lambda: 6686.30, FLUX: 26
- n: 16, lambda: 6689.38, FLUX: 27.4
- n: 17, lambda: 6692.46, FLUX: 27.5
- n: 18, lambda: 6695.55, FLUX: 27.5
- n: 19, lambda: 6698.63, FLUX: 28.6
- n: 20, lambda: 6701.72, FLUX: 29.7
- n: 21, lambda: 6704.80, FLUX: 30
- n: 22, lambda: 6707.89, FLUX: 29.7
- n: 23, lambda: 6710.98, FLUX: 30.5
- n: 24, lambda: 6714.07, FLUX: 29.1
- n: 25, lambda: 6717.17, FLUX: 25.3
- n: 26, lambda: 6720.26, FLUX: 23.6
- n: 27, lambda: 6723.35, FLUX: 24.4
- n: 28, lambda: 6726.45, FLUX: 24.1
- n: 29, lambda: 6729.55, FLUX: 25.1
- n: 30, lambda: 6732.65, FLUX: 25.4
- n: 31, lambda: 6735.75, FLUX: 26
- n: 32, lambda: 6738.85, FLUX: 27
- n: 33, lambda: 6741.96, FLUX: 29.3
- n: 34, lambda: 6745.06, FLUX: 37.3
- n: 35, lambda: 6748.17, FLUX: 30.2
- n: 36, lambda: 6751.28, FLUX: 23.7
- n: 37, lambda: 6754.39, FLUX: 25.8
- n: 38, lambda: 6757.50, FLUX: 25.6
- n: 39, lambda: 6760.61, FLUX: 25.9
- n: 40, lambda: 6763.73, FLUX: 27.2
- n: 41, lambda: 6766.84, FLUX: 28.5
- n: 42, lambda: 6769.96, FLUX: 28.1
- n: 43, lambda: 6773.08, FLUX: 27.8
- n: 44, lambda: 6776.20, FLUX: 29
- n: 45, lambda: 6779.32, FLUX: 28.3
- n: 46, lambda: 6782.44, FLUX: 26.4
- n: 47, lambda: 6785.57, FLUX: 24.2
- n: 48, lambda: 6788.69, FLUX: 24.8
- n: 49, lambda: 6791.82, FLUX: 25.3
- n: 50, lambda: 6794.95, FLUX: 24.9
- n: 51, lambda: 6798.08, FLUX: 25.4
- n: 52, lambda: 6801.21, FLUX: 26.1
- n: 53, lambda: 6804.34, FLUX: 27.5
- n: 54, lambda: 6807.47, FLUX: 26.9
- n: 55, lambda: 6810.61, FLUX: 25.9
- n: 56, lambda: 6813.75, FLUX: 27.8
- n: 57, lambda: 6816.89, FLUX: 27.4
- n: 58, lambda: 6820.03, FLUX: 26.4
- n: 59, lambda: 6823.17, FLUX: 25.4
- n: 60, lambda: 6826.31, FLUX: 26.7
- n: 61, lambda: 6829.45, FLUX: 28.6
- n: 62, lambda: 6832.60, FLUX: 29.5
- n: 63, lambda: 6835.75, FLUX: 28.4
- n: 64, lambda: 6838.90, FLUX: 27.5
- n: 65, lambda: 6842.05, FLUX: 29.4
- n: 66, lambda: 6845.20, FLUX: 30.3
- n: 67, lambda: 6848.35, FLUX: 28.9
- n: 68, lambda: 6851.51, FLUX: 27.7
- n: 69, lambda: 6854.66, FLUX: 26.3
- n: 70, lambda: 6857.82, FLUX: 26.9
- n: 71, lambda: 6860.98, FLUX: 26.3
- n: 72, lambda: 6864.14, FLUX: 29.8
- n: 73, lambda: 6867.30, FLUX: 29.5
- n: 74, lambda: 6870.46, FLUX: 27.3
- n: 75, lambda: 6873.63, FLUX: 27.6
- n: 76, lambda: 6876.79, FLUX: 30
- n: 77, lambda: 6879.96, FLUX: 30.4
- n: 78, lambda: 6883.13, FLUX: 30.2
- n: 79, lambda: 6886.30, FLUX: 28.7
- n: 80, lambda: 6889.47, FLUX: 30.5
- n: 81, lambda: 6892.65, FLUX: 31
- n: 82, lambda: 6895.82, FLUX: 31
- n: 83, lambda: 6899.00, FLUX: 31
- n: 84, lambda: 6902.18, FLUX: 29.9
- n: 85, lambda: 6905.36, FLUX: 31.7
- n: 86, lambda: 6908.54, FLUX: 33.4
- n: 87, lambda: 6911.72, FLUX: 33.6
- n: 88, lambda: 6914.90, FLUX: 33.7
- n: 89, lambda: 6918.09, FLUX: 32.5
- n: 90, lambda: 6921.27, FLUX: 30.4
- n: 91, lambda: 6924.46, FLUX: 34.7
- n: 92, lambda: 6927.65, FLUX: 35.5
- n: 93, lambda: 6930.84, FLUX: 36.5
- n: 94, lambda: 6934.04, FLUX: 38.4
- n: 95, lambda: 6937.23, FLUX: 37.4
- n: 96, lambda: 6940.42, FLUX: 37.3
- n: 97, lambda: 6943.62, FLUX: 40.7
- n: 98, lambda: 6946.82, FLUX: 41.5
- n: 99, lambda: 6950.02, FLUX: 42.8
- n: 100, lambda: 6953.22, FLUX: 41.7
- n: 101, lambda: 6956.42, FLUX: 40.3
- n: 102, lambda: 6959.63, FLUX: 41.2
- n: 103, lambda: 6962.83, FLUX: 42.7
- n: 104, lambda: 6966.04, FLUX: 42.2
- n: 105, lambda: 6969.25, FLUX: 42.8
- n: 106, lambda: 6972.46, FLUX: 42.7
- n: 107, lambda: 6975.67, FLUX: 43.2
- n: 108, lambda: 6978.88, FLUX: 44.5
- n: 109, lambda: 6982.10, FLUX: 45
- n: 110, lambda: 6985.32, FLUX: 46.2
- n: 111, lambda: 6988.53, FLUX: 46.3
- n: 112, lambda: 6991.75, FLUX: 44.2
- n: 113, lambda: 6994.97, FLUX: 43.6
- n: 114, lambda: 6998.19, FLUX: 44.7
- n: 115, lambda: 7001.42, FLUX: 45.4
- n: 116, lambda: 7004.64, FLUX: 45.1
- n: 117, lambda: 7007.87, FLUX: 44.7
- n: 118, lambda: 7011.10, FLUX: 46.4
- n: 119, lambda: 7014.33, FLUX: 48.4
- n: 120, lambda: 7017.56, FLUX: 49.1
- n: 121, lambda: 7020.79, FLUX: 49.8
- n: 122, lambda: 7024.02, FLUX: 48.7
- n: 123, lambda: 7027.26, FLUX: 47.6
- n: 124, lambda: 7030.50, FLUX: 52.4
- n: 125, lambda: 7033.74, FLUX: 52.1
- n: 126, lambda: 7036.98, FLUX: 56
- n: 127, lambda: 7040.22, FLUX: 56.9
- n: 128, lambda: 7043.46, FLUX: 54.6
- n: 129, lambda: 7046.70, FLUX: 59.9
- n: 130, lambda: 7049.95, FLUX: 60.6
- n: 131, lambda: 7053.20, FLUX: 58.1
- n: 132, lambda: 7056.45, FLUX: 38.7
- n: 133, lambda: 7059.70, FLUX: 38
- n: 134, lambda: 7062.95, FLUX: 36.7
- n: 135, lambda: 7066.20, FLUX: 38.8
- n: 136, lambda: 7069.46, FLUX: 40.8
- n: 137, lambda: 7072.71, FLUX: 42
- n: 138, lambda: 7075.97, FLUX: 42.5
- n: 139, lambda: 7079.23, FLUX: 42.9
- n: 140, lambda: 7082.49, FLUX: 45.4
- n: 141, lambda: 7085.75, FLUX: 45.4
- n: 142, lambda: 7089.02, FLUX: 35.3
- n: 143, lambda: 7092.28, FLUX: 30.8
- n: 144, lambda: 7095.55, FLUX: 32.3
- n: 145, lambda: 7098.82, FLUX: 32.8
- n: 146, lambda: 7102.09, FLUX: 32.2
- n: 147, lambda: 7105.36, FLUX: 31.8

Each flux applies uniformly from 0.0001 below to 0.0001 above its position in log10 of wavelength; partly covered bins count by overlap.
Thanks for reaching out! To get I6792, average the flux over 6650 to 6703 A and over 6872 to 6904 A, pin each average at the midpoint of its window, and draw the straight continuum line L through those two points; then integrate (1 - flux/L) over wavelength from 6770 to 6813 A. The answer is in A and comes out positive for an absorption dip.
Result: 4.5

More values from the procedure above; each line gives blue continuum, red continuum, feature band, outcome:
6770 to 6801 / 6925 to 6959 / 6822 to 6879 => 6.2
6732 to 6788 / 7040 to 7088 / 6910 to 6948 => 2.1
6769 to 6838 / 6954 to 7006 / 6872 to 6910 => 5.2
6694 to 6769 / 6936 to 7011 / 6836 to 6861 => 4.9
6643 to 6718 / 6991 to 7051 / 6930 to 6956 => 3.2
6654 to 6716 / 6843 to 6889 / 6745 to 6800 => 3.8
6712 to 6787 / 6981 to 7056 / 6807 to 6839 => 5.7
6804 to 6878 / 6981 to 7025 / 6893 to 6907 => 1.5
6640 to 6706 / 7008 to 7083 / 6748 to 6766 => 4.1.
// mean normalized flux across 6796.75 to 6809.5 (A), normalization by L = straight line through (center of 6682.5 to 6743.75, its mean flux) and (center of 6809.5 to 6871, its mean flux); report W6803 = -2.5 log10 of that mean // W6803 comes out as 0.05 mag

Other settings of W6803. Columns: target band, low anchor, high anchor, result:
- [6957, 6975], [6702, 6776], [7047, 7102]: -0.15 mag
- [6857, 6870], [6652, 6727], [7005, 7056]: 0.39 mag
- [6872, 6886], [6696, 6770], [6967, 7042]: 0.28 mag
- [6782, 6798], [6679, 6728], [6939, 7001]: 0.28 mag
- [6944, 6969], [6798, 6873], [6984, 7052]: 0.01 mag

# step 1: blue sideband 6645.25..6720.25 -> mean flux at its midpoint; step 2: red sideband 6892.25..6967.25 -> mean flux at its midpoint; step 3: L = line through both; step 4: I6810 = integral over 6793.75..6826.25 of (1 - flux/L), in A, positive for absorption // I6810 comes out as 6.4 A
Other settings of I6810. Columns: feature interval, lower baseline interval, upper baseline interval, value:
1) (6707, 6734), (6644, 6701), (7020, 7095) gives 4.49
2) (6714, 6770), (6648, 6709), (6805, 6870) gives 3.43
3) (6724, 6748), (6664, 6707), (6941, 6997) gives 2.80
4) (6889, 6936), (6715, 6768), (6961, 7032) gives 7.70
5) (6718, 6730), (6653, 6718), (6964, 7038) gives 2.61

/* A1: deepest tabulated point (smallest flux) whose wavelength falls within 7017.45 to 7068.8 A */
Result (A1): 36.7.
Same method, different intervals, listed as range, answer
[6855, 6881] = 26.3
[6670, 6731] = 23.6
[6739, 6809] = 23.7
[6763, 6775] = 27.2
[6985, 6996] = 43.6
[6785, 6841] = 24.2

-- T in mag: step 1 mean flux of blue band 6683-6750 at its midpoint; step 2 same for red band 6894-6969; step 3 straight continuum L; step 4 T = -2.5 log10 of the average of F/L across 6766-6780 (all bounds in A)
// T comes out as 0.06 mag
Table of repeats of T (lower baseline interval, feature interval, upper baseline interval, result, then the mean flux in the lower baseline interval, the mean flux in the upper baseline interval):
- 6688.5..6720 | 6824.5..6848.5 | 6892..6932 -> 0.09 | 28.3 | 32.7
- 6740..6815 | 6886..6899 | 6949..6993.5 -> 0.20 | 27.2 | 43.3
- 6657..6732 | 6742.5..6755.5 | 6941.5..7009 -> 0.06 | 28.1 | 43.3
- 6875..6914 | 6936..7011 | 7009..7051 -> 0.01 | 31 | 52.3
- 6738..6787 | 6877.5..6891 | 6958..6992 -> 0.23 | 27.8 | 43.7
